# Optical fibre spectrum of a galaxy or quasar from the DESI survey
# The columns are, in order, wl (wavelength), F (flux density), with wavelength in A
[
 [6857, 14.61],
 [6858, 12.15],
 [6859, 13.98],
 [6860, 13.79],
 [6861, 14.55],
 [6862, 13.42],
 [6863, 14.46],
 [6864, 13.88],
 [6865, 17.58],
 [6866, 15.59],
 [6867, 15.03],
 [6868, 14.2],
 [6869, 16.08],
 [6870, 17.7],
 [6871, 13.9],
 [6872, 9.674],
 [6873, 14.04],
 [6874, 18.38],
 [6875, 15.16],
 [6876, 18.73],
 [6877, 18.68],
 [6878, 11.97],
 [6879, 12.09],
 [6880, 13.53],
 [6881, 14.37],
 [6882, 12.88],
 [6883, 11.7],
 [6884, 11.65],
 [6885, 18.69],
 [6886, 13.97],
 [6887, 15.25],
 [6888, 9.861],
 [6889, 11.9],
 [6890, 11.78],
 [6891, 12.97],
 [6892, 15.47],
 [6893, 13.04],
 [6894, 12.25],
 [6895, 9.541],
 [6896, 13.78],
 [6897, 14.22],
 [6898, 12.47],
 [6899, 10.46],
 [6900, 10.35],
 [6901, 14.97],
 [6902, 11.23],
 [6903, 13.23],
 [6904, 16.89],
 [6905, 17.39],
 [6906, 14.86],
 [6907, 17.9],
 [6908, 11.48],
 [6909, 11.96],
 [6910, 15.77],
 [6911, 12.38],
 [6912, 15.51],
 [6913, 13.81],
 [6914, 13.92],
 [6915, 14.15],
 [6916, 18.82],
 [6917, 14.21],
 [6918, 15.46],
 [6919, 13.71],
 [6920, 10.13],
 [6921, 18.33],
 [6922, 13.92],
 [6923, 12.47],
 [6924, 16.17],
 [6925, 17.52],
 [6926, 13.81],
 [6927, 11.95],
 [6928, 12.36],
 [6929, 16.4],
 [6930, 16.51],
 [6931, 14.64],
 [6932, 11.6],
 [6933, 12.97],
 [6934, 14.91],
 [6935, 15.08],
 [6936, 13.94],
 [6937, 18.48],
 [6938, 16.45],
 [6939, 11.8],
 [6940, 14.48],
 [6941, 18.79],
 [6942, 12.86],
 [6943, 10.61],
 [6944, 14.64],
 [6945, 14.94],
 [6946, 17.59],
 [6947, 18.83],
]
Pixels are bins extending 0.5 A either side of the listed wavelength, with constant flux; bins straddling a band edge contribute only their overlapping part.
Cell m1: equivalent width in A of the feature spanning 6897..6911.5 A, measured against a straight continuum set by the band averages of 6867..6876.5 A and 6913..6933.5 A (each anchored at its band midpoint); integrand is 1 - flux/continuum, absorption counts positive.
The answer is 1.0 A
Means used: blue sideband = 15.3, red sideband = 14.4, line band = 13.7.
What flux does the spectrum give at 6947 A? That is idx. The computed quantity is 18.83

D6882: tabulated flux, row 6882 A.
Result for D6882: 12.88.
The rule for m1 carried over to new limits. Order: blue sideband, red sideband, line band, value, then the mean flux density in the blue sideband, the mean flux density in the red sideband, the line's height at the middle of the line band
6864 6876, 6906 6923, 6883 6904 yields 2.7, 15.3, 14.4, 14.8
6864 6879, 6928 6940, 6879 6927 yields 3.8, 15.3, 14.7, 15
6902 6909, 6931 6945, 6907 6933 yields 0.5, 14.8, 14.4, 14.6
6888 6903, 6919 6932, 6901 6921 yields -1.6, 12.4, 14.4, 13.4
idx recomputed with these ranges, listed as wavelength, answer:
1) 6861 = 14.55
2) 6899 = 10.46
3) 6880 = 13.53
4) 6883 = 11.7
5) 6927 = 11.95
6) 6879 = 12.09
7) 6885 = 18.69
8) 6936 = 13.94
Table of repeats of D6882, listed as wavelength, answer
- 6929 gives 16.4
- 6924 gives 16.17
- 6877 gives 18.68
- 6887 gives 15.25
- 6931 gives 14.64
